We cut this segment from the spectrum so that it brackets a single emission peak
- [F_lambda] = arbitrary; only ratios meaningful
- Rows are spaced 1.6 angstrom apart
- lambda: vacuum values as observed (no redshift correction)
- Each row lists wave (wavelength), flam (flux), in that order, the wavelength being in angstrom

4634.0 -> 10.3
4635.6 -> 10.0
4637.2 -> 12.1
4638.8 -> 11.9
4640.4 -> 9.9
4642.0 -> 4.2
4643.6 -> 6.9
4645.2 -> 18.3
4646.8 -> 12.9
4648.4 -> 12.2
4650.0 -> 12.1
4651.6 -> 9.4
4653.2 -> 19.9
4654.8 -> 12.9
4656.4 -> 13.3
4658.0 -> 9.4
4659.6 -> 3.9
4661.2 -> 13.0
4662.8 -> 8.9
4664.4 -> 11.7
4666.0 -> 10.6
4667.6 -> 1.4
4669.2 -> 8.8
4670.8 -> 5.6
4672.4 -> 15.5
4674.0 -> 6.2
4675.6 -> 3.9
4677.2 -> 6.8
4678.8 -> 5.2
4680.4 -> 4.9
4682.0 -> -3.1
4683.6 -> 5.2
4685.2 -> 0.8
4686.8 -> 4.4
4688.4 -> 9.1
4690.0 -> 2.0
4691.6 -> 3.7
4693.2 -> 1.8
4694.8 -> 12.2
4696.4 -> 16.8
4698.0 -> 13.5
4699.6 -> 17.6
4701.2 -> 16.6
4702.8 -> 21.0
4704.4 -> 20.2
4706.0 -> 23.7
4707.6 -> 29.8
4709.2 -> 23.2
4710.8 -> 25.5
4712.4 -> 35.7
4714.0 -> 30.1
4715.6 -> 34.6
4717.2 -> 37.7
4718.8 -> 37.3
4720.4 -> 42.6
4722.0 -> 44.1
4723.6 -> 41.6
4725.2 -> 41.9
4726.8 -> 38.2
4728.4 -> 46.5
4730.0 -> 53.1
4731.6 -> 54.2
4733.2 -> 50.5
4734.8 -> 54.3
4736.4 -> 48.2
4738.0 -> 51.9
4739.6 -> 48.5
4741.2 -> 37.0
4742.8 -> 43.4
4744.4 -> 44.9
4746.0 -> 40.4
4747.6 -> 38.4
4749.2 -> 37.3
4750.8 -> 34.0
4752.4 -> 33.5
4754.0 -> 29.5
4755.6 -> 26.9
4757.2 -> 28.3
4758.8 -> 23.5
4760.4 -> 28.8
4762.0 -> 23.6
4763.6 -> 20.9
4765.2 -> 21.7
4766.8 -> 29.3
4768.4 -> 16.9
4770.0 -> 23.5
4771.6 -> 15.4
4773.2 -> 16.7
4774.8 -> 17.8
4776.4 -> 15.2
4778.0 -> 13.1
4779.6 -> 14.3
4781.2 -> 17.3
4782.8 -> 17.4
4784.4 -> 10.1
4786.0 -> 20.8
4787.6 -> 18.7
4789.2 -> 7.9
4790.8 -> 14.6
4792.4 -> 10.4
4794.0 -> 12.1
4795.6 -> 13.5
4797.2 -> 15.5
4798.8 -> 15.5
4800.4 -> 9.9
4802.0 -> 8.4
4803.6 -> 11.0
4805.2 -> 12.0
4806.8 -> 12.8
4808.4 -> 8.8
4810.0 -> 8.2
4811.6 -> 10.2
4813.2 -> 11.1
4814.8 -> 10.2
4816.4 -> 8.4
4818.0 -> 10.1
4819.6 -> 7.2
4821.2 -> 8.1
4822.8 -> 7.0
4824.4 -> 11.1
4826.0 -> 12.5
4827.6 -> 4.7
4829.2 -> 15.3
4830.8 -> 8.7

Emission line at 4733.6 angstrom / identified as C IV 1549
